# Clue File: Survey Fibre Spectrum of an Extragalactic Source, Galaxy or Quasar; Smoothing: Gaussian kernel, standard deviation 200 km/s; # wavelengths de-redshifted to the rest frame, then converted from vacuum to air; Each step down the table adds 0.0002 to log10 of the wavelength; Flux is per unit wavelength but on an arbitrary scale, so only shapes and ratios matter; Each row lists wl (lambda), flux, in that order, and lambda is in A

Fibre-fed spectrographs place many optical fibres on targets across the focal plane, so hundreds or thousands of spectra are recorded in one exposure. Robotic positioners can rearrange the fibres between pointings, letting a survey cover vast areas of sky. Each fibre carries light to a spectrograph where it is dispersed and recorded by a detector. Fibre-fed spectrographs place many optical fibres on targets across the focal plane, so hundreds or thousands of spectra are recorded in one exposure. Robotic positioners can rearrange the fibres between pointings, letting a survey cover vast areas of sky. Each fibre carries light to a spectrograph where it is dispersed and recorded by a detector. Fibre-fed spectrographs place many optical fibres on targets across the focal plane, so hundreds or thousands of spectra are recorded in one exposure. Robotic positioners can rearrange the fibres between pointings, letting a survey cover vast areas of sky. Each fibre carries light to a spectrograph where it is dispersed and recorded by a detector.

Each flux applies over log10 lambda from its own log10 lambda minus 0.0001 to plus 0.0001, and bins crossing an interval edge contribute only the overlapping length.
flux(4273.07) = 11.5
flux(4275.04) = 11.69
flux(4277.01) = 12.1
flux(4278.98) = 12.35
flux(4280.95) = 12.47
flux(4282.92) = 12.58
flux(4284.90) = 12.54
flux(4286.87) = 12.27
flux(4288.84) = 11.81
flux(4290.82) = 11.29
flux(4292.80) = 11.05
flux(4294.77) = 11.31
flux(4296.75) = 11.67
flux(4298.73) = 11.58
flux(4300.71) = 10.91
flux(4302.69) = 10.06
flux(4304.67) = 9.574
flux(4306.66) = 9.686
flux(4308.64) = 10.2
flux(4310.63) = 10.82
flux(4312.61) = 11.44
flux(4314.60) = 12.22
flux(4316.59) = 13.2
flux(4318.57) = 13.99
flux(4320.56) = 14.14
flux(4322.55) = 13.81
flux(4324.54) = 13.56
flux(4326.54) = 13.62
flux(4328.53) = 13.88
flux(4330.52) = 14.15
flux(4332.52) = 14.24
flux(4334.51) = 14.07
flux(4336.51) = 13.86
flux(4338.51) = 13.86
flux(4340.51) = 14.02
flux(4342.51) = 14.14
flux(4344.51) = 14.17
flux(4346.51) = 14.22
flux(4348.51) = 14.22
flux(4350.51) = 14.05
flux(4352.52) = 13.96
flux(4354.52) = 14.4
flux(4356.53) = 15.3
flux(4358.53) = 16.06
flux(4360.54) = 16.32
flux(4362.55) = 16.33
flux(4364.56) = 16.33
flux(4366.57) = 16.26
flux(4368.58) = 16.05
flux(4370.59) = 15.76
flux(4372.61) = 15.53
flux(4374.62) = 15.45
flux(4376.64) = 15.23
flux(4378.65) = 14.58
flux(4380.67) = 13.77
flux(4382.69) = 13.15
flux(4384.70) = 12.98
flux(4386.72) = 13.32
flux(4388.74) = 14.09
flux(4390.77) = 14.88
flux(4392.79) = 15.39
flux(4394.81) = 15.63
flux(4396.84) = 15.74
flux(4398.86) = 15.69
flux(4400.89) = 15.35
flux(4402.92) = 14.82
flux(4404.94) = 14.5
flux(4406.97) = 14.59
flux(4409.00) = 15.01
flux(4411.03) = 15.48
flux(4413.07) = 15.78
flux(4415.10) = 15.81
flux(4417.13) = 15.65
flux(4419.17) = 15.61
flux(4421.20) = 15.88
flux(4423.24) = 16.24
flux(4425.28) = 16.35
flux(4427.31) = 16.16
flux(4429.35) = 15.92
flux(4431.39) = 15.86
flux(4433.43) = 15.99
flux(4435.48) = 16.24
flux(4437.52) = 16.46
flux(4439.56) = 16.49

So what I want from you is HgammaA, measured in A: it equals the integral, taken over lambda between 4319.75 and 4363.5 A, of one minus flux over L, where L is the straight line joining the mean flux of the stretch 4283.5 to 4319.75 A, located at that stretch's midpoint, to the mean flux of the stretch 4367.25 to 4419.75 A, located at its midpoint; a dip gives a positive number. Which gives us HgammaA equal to -4.7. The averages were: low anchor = 11.5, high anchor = 15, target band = 14.4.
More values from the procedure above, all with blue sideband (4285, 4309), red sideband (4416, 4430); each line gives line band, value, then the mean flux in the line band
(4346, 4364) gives -2.3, 15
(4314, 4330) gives -2.1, 13.6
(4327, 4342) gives -1.8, 14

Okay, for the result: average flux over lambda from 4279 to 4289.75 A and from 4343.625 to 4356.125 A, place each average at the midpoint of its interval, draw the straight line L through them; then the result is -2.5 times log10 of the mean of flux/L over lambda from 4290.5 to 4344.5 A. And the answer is 0.07 mag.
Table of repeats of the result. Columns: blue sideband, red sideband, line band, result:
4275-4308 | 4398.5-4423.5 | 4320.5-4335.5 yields -0.10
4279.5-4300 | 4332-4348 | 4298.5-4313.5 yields 0.20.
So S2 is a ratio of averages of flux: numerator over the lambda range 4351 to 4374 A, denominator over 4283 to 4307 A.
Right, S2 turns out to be 1.4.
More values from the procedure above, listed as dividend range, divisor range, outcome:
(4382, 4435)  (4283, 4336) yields 1.25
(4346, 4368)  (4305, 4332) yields 1.21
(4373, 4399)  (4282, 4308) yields 1.30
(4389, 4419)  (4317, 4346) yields 1.10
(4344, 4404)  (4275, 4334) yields 1.23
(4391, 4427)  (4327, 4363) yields 1.07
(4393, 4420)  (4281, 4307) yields 1.35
